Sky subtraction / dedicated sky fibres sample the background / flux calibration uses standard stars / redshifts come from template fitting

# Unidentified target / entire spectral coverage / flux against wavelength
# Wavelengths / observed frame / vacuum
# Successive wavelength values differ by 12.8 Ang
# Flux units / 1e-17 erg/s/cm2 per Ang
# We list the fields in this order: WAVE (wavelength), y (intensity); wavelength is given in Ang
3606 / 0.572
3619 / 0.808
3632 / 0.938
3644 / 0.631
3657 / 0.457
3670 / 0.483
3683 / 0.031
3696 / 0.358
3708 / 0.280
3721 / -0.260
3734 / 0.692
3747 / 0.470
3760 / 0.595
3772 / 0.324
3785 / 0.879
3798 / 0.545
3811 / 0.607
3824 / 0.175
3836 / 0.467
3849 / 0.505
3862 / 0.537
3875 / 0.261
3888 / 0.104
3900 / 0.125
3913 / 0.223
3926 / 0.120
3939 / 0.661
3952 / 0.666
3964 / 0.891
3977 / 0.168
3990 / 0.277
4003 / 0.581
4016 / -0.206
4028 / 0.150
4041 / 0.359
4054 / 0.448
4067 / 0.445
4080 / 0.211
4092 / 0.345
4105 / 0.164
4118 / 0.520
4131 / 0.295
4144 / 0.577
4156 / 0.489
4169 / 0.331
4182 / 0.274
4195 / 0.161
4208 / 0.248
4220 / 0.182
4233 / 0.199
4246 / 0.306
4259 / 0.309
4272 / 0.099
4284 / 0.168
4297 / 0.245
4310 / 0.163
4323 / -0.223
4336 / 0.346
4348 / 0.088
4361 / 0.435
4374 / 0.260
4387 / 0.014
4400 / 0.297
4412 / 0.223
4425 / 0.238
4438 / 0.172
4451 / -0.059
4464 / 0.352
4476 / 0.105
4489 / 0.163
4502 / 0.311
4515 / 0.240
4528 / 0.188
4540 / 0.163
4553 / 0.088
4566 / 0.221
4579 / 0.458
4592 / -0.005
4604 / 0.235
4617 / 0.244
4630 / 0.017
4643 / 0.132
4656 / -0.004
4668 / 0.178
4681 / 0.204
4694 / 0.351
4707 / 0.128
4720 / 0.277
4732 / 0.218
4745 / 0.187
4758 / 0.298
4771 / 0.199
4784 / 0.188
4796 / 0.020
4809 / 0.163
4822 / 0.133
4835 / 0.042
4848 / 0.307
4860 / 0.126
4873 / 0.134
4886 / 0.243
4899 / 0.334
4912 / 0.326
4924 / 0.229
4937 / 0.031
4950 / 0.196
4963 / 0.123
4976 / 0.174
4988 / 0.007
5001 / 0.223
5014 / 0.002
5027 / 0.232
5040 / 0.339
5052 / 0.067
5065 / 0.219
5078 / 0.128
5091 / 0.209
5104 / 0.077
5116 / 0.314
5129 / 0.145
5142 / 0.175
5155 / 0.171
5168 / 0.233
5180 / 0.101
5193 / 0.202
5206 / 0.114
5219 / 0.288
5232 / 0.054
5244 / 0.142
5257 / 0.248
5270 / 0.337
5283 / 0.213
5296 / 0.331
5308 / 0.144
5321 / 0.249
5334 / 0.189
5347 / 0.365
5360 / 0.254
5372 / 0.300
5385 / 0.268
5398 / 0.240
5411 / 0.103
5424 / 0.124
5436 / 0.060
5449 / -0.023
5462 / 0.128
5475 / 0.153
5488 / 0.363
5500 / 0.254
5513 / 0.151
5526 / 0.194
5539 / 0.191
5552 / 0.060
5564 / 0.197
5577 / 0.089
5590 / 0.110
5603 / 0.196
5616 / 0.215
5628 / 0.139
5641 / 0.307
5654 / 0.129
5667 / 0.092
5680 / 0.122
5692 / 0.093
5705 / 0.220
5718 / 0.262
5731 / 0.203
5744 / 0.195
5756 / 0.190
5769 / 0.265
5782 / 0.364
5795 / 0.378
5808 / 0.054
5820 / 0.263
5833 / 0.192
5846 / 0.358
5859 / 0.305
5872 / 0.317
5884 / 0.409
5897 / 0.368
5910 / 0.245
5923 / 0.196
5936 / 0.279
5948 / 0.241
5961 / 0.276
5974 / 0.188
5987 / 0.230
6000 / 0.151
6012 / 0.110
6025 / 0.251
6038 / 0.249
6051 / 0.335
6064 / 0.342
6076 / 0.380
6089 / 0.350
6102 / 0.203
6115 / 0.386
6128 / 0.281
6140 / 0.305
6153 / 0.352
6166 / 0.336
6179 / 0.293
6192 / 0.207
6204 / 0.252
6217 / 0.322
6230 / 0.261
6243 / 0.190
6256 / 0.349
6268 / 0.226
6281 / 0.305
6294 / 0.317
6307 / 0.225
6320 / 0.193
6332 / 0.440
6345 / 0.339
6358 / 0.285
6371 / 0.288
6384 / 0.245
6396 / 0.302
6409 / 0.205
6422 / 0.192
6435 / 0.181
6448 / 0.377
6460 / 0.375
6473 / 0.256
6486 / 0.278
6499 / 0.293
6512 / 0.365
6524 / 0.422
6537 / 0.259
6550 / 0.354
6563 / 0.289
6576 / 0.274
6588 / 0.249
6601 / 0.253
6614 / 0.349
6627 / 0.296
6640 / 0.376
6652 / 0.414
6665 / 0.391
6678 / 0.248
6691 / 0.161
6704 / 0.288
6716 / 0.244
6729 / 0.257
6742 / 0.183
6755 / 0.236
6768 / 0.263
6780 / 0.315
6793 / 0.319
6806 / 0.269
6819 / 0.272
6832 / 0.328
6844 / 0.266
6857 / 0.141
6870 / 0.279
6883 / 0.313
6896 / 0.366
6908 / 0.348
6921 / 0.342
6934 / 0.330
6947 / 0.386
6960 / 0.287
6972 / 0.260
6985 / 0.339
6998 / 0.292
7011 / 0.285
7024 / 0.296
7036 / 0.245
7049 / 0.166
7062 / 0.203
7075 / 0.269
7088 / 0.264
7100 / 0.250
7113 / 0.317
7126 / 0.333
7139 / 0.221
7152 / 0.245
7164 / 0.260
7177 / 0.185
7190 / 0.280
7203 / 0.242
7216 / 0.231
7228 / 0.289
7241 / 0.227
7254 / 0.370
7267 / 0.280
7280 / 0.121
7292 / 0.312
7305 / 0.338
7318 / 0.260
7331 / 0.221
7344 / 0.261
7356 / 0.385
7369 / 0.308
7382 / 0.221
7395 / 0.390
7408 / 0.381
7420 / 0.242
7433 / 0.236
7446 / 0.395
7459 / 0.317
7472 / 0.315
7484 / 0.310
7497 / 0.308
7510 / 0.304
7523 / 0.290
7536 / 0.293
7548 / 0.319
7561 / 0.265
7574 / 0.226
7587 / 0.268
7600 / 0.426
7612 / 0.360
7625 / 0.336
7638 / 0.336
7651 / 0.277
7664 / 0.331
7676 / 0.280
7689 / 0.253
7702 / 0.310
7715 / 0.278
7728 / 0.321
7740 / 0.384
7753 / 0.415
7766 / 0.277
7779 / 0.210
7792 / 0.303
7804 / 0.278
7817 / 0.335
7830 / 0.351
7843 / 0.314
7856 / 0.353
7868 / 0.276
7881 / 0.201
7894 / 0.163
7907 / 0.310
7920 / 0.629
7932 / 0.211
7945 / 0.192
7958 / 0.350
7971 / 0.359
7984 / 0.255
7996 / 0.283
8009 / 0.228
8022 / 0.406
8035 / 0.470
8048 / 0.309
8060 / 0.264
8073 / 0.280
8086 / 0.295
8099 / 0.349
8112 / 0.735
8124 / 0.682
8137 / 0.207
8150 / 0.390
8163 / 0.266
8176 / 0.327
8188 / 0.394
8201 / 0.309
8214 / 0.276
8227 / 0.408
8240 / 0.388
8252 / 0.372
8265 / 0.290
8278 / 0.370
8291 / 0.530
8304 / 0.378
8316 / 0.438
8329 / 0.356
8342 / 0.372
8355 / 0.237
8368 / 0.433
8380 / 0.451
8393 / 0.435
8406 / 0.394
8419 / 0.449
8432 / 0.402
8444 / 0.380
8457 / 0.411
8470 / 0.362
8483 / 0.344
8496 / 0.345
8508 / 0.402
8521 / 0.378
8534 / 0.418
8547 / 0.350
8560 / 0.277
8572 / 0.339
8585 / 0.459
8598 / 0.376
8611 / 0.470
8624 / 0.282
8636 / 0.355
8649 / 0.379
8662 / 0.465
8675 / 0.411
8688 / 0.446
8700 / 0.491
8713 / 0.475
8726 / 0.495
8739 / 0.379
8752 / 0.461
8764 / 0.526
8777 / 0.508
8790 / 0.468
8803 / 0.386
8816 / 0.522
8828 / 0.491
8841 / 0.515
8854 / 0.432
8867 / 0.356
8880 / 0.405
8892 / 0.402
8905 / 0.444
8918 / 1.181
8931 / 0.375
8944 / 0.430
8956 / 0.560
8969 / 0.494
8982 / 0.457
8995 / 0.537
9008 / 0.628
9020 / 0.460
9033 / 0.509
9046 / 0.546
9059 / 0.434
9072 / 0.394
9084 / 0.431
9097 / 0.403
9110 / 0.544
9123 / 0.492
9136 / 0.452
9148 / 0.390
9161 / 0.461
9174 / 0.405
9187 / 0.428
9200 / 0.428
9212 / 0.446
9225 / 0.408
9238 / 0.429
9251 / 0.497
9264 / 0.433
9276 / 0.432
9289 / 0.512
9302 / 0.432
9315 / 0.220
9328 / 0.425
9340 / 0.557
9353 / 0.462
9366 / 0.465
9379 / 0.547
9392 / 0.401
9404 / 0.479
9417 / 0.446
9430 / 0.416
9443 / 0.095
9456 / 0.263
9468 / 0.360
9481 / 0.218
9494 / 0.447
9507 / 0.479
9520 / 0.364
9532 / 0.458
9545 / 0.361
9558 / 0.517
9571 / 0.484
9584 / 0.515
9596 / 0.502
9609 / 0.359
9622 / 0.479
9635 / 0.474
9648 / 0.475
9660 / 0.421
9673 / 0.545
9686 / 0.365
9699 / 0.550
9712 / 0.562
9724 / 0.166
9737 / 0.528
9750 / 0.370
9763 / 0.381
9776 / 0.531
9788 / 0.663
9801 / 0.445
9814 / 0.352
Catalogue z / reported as 1.177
